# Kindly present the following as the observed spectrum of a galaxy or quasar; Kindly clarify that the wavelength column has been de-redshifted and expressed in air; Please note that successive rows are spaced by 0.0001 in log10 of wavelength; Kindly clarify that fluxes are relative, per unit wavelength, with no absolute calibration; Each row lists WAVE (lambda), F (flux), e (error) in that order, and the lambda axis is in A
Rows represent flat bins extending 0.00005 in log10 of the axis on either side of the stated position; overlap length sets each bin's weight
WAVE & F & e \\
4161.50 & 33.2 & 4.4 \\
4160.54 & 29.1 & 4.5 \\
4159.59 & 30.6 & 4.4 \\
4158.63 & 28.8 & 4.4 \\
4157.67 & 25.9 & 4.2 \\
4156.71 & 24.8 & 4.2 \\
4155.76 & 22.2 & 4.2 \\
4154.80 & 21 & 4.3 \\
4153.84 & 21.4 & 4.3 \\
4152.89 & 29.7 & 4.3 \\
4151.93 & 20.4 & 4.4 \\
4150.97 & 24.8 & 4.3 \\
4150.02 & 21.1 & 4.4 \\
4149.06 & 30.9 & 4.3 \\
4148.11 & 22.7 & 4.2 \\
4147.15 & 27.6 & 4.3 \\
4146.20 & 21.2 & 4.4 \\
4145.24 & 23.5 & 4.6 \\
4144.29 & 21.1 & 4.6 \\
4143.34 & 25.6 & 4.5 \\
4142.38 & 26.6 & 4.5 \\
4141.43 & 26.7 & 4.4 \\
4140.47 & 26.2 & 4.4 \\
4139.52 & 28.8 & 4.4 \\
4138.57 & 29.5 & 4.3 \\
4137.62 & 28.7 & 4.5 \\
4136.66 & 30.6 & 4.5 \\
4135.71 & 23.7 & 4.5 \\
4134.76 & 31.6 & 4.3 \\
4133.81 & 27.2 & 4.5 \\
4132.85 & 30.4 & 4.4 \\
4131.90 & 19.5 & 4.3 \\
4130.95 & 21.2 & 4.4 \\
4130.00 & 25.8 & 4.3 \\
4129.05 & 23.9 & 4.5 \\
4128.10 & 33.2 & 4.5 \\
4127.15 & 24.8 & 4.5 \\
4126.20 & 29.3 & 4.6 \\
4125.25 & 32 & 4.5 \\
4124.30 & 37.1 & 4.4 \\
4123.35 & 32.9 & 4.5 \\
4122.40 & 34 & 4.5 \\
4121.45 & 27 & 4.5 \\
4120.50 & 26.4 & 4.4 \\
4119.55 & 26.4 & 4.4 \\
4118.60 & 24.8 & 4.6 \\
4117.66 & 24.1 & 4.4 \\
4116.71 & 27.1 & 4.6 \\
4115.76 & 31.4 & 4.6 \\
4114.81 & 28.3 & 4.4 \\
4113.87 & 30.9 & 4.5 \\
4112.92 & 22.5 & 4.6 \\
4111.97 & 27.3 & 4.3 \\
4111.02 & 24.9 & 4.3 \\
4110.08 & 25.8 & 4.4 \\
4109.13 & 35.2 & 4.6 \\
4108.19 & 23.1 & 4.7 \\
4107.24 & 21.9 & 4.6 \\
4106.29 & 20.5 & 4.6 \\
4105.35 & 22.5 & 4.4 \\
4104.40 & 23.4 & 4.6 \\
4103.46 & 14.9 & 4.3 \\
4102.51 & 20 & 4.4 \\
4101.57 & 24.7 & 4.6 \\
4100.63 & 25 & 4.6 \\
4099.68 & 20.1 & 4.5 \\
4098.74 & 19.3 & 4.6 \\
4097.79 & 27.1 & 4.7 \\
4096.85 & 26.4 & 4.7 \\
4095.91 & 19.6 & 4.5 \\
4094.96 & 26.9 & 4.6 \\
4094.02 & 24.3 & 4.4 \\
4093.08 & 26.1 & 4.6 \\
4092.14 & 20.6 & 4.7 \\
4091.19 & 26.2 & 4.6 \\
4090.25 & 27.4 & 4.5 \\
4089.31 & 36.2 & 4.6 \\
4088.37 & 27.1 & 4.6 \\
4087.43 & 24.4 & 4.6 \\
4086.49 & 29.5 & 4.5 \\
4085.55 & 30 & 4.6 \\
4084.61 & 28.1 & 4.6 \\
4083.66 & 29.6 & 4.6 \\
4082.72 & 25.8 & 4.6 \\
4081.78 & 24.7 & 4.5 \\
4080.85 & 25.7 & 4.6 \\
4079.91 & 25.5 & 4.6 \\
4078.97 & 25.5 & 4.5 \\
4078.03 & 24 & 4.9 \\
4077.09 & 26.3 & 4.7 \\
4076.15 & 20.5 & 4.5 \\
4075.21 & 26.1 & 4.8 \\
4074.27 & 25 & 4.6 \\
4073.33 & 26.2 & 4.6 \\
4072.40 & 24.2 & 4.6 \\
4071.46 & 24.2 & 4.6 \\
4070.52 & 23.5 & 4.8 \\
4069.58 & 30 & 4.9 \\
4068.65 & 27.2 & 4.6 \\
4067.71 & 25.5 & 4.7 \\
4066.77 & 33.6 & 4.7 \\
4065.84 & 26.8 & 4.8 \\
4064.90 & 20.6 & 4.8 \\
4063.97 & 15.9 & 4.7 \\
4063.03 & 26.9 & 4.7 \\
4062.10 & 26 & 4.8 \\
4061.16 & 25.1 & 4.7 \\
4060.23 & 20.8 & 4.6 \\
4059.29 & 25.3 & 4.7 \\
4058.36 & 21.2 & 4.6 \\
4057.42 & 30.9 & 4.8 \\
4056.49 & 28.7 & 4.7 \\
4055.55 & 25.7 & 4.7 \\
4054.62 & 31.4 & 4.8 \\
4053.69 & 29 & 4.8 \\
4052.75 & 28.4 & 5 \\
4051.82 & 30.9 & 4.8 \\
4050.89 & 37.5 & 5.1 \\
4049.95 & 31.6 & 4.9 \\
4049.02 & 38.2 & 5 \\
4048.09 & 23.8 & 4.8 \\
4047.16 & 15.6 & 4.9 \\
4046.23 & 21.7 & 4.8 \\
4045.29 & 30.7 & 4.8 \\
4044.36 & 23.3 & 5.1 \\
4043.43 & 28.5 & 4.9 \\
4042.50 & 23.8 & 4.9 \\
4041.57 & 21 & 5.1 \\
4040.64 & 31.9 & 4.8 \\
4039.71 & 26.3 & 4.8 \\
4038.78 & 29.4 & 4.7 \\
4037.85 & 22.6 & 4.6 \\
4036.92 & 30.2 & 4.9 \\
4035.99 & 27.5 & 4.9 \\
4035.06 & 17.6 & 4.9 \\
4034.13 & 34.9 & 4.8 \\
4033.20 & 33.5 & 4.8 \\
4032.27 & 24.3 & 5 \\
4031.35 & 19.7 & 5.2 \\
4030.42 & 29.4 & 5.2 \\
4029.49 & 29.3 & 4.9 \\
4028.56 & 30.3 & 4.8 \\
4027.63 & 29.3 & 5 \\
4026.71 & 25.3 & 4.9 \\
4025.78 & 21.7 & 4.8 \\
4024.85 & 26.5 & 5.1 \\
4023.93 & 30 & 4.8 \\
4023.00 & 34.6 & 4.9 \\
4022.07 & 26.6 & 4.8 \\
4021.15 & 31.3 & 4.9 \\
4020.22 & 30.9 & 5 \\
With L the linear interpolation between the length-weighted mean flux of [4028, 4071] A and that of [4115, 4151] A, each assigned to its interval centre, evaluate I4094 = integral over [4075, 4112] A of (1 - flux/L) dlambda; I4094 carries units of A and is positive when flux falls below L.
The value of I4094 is 2.7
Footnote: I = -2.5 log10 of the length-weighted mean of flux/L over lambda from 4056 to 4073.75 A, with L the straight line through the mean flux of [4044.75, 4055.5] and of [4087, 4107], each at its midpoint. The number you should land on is 0.08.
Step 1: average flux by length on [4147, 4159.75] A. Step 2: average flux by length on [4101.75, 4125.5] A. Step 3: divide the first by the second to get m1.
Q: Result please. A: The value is 0.9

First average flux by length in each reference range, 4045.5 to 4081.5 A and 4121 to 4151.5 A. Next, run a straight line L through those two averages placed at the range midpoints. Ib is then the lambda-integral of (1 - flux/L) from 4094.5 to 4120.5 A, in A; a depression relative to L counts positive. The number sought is 2.1 A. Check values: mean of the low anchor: 26.2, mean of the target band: 24.6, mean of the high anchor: 27.1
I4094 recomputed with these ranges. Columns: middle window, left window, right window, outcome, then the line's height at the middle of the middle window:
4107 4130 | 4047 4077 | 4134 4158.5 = -2.0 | 25.9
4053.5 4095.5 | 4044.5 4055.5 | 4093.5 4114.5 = 0.7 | 26.5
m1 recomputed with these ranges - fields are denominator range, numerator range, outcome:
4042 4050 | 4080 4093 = 1.04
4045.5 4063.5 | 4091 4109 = 0.84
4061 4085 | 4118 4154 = 1.05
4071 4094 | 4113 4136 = 1.07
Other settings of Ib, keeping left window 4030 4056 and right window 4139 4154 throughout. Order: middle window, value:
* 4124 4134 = -0.8 A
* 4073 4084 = 0.5 A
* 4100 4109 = 1.3 A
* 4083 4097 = -0.3 A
